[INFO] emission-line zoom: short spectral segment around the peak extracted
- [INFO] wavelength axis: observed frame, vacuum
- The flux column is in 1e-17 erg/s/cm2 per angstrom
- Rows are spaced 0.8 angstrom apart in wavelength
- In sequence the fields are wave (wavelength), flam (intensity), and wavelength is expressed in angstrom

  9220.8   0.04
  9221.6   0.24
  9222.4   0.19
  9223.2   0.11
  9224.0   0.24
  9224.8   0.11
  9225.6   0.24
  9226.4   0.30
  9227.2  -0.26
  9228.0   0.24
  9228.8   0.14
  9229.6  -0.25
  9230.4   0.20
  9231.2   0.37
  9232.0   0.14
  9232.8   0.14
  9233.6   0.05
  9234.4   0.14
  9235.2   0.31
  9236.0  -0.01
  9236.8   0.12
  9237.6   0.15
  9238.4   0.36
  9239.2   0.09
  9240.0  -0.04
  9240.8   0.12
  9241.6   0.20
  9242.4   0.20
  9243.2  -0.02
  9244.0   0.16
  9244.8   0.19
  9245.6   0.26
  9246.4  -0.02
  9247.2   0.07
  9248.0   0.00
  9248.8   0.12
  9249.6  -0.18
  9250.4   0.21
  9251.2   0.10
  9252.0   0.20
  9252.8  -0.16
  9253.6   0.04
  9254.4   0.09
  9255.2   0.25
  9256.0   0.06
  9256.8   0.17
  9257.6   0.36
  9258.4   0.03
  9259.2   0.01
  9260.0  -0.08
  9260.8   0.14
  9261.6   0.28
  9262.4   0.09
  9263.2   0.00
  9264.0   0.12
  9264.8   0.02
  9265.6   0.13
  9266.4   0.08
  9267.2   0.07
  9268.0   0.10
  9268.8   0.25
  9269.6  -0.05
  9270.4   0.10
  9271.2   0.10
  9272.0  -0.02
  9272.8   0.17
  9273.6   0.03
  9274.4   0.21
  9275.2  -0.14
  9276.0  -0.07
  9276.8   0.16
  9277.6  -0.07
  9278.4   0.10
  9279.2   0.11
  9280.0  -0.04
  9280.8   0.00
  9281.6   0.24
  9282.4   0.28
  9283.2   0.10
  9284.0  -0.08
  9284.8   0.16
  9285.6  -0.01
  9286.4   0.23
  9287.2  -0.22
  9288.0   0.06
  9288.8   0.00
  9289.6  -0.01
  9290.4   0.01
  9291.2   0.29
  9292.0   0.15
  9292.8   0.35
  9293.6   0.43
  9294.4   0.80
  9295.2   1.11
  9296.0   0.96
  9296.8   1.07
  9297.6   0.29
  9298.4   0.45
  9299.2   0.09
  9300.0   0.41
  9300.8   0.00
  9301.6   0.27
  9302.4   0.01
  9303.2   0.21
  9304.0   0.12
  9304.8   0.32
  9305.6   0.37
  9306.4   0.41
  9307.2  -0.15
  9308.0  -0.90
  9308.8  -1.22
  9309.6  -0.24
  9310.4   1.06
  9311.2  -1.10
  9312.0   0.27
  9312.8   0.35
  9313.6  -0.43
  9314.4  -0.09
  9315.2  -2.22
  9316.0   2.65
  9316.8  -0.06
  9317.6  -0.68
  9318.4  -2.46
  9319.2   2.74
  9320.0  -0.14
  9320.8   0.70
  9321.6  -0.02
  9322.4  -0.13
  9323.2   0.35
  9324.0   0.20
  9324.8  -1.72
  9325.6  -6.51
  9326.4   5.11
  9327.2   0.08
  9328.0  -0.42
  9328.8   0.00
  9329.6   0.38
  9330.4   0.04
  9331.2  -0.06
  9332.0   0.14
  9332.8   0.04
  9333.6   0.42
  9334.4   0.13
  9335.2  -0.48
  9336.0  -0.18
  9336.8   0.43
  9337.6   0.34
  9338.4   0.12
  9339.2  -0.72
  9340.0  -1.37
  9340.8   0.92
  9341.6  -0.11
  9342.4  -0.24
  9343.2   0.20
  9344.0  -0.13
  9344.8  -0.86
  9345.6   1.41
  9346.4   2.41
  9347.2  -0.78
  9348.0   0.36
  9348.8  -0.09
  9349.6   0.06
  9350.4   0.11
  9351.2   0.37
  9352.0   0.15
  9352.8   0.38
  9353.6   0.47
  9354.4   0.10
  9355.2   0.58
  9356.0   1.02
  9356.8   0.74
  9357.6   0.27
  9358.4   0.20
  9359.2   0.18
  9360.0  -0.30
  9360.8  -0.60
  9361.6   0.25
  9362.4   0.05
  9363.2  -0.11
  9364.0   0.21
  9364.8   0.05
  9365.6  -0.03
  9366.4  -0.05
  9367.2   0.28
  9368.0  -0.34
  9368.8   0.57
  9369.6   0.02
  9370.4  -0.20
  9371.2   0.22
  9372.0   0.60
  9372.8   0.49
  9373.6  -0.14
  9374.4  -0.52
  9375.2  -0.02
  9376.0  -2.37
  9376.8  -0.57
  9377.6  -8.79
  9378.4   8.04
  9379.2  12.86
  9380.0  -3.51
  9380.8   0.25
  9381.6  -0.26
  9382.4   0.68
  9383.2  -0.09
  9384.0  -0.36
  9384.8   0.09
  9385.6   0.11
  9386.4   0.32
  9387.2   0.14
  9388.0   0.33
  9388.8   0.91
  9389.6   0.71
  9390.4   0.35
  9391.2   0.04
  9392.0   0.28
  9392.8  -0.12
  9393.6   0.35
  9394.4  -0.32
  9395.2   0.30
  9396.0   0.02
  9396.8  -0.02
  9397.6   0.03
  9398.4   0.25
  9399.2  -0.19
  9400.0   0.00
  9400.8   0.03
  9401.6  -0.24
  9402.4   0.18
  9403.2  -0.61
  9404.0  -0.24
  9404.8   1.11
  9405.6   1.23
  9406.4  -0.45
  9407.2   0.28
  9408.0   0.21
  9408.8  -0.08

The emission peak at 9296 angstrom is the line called H-beta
